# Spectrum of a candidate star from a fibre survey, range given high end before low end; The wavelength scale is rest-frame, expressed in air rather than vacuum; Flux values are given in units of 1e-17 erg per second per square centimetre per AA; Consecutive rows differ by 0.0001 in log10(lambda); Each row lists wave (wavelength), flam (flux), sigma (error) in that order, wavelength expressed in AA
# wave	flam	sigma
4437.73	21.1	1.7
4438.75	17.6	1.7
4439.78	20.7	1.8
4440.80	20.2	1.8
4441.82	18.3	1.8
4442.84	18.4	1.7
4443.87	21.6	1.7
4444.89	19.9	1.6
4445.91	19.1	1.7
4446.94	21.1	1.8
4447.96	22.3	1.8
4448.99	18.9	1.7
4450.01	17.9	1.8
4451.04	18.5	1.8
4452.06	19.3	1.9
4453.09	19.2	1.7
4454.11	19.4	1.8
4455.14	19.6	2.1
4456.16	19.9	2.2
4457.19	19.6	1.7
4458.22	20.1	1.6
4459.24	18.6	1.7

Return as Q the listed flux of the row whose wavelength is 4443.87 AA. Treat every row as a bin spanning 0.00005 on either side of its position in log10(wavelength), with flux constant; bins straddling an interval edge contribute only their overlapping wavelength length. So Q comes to 21.6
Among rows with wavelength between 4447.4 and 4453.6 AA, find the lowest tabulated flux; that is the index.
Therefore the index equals 17.9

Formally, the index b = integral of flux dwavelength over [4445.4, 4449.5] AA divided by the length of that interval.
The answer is 20.3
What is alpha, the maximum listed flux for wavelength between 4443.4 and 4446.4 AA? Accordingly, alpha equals 21.6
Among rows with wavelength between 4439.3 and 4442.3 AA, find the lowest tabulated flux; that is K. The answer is 18.3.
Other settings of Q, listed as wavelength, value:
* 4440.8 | 20.2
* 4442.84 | 18.4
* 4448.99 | 18.9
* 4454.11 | 19.4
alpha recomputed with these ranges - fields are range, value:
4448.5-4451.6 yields 18.9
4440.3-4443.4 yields 20.2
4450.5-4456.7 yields 19.9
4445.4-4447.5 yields 21.1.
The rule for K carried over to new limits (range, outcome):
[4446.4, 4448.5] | 21.1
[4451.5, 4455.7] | 19.2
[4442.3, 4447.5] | 18.4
